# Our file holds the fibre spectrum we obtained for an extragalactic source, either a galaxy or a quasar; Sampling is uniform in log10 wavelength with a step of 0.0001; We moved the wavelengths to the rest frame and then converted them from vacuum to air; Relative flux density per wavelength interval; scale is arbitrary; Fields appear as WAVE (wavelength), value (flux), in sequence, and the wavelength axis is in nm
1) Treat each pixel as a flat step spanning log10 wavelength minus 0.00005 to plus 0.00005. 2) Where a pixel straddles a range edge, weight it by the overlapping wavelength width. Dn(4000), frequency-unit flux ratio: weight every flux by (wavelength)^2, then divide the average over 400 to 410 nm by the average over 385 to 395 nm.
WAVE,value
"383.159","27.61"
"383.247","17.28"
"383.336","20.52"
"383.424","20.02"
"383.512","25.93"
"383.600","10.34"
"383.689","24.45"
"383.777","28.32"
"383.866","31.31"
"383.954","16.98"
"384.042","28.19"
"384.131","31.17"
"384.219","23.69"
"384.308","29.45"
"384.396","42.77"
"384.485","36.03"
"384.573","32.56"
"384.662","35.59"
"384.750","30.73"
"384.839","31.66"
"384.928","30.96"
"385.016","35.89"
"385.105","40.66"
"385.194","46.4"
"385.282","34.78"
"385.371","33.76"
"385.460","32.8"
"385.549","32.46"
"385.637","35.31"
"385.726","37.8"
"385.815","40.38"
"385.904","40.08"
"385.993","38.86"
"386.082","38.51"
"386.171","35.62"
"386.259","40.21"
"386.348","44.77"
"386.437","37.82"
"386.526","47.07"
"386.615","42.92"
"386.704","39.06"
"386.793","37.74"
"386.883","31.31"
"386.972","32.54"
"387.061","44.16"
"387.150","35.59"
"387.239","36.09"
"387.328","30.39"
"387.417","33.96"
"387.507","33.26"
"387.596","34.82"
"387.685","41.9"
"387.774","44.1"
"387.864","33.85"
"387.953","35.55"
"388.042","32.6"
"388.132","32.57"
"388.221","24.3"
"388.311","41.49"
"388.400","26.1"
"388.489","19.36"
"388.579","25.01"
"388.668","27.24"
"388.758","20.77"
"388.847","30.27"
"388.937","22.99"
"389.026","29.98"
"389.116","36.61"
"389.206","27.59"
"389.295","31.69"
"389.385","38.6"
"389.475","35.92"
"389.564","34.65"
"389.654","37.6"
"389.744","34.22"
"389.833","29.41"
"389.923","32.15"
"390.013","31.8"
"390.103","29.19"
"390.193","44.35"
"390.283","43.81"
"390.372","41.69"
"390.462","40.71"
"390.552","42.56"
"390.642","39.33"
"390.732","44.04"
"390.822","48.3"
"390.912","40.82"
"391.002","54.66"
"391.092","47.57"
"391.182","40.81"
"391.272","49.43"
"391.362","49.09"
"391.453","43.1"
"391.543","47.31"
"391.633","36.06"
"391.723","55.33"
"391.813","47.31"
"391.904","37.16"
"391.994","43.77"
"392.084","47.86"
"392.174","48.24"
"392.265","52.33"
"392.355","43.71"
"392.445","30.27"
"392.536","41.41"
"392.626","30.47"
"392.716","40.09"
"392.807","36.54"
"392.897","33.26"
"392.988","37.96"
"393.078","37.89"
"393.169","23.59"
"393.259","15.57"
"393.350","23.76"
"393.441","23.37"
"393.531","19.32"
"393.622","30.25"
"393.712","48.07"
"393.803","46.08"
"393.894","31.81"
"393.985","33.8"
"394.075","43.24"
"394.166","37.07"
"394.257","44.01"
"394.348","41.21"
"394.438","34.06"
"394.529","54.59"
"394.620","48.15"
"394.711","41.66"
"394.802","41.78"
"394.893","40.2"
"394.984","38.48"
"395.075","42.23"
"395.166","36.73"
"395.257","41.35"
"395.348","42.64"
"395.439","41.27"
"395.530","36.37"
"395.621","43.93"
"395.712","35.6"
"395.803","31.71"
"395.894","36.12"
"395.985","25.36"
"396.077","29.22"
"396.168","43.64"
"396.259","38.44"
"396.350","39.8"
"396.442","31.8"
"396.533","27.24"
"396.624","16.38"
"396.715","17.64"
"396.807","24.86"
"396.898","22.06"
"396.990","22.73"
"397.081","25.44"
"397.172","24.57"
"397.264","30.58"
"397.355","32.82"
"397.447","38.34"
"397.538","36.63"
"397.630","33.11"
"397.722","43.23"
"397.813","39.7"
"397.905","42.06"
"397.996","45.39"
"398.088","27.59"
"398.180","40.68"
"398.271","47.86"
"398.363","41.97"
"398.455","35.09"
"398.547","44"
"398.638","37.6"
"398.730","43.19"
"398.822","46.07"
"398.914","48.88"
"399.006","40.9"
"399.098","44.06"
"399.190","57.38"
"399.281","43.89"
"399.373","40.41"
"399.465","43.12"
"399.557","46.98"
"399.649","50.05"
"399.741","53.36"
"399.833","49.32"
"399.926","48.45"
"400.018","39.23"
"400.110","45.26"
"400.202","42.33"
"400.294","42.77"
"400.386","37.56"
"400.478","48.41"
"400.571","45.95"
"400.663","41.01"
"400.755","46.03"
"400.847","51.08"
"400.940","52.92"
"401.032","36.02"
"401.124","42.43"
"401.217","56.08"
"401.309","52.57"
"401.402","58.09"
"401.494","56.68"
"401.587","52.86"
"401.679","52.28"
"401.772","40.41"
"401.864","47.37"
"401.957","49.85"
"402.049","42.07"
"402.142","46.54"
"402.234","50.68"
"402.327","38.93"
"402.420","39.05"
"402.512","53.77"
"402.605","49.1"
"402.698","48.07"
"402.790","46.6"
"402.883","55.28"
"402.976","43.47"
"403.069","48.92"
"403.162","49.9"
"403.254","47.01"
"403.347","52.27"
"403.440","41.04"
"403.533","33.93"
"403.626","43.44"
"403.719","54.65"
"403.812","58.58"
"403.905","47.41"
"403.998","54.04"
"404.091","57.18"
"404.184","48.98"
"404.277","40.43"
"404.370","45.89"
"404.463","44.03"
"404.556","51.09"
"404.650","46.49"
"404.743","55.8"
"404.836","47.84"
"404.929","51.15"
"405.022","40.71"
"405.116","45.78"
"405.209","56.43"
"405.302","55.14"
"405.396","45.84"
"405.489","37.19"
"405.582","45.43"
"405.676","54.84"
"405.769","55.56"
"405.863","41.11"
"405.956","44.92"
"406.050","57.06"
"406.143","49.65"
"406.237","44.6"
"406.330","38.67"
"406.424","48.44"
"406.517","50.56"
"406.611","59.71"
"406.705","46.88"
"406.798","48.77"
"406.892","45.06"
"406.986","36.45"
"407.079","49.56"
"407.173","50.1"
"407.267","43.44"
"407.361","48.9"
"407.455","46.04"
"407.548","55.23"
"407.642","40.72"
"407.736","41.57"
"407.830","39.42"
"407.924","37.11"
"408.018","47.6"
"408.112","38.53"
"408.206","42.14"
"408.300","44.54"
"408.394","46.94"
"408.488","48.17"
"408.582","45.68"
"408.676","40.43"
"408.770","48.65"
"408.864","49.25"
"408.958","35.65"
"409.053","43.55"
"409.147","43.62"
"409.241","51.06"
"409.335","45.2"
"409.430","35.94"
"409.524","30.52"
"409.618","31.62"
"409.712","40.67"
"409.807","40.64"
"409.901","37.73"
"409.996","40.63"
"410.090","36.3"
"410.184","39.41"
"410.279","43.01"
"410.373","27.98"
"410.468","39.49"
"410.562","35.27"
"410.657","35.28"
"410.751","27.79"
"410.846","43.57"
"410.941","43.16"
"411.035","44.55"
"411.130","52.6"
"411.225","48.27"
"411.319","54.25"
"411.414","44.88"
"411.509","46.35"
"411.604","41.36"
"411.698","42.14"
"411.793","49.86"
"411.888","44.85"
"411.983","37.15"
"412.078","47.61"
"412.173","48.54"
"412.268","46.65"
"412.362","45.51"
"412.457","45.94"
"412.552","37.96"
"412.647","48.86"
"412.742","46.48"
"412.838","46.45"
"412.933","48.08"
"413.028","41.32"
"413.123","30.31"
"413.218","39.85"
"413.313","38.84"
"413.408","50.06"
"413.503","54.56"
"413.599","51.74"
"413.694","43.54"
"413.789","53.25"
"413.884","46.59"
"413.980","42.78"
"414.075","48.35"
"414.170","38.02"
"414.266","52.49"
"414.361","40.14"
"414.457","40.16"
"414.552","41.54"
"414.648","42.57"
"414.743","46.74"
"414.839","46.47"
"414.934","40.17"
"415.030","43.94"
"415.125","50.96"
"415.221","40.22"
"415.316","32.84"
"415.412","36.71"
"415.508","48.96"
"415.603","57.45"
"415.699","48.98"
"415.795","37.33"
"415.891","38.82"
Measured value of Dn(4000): 1.33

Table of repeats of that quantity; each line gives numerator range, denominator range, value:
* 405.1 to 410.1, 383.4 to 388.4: 1.46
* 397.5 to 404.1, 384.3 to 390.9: 1.38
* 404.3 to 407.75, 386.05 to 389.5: 1.53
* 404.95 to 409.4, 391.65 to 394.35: 1.33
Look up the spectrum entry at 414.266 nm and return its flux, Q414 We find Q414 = 52.49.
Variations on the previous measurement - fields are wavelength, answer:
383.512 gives 25.93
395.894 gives 36.12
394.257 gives 44.01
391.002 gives 54.66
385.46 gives 32.8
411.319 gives 54.25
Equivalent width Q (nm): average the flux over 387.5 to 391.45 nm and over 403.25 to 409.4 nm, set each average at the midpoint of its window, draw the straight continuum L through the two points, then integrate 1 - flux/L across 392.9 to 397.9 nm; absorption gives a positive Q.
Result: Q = 0.651 nm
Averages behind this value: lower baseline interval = 36.1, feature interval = 34.6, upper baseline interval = 46.8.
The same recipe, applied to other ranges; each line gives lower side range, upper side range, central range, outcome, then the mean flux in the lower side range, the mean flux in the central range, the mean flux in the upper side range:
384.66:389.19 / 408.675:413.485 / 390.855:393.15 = -0.40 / 34.8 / 42.7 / 42.4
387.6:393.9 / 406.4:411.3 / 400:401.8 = -0.31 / 36.7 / 47.2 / 43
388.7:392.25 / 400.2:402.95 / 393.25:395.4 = 0.23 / 39.5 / 37.9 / 47.5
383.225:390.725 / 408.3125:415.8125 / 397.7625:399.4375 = -0.20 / 33.6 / 42.6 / 43.4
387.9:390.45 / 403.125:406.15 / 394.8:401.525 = 0.29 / 32.2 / 40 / 48.5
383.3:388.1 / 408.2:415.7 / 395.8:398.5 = 0.36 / 34.2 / 33.1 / 43.4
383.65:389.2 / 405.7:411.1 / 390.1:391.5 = -0.33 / 33.9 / 44.2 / 43.3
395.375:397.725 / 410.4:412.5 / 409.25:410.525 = 0.13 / 31.8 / 38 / 43.7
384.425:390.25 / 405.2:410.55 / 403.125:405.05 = -0.26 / 34.7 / 48.3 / 44.2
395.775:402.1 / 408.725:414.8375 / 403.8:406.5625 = -0.44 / 40.8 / 48.6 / 43.1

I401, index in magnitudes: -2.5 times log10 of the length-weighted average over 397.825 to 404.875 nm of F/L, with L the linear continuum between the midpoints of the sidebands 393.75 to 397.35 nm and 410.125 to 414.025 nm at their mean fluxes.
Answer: -0.21 mag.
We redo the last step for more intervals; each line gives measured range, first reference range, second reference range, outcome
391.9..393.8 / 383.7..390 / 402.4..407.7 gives 0.08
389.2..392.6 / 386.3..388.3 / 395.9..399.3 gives -0.14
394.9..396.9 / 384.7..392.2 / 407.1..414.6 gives 0.15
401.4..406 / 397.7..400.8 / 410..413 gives -0.11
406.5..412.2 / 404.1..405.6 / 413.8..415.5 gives 0.06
